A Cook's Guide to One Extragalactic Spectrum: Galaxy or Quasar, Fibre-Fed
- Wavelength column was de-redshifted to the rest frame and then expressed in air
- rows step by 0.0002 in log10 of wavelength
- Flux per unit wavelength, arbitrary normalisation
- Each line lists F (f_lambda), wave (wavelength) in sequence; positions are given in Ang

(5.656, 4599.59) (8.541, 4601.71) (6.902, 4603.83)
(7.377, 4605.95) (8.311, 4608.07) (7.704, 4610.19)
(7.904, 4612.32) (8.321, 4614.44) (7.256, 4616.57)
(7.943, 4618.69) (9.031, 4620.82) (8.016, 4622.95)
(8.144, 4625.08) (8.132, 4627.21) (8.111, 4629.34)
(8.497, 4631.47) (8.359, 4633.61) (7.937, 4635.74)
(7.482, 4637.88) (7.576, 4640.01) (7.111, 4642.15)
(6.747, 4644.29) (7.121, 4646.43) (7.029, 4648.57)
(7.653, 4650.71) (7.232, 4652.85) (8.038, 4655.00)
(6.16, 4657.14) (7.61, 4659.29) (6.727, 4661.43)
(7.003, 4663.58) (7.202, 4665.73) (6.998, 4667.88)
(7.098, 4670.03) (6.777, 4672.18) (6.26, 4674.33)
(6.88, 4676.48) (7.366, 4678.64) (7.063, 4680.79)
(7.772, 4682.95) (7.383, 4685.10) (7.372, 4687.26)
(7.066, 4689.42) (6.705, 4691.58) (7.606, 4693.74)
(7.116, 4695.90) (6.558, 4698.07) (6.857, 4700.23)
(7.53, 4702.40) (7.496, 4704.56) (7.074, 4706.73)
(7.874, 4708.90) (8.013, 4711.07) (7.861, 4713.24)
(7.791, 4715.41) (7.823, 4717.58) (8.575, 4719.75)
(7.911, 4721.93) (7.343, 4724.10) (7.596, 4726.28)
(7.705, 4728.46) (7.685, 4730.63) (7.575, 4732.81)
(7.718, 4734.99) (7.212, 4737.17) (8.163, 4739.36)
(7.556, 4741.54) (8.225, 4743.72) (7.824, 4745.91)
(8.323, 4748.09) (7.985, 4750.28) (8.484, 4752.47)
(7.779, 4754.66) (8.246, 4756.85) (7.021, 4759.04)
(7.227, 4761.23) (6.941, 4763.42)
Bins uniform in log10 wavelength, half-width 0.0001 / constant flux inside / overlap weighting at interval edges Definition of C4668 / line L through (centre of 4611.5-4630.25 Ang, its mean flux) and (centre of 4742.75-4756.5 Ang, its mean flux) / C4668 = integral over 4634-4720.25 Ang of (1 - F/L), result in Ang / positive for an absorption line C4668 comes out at 8.66 Ang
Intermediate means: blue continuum 8.1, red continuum 8.11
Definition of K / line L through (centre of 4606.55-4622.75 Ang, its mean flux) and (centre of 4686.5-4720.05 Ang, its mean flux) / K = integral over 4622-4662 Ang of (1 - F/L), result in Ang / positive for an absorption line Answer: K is 1.5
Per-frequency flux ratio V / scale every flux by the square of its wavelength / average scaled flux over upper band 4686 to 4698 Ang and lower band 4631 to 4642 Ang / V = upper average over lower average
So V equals 0.9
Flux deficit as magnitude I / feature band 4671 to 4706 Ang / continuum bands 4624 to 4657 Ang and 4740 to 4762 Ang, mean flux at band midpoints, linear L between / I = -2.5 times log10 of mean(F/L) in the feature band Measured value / 0.092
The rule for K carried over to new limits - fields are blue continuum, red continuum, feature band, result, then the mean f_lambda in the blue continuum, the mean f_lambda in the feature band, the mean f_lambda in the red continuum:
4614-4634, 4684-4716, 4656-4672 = 1.6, 8.17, 6.97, 7.35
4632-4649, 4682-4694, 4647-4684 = 1.3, 7.47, 7.11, 7.3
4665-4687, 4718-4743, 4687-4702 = 0.5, 7.09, 7.04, 7.74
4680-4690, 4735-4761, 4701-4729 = -0.5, 7.35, 7.73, 7.86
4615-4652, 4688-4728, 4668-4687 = 1.3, 7.78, 7.09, 7.49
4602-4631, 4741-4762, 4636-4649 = 1.2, 7.96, 7.23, 7.89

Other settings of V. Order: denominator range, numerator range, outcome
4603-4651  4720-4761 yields 1.05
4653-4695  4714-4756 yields 1.13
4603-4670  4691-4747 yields 1.04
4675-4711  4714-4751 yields 1.10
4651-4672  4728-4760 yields 1.14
